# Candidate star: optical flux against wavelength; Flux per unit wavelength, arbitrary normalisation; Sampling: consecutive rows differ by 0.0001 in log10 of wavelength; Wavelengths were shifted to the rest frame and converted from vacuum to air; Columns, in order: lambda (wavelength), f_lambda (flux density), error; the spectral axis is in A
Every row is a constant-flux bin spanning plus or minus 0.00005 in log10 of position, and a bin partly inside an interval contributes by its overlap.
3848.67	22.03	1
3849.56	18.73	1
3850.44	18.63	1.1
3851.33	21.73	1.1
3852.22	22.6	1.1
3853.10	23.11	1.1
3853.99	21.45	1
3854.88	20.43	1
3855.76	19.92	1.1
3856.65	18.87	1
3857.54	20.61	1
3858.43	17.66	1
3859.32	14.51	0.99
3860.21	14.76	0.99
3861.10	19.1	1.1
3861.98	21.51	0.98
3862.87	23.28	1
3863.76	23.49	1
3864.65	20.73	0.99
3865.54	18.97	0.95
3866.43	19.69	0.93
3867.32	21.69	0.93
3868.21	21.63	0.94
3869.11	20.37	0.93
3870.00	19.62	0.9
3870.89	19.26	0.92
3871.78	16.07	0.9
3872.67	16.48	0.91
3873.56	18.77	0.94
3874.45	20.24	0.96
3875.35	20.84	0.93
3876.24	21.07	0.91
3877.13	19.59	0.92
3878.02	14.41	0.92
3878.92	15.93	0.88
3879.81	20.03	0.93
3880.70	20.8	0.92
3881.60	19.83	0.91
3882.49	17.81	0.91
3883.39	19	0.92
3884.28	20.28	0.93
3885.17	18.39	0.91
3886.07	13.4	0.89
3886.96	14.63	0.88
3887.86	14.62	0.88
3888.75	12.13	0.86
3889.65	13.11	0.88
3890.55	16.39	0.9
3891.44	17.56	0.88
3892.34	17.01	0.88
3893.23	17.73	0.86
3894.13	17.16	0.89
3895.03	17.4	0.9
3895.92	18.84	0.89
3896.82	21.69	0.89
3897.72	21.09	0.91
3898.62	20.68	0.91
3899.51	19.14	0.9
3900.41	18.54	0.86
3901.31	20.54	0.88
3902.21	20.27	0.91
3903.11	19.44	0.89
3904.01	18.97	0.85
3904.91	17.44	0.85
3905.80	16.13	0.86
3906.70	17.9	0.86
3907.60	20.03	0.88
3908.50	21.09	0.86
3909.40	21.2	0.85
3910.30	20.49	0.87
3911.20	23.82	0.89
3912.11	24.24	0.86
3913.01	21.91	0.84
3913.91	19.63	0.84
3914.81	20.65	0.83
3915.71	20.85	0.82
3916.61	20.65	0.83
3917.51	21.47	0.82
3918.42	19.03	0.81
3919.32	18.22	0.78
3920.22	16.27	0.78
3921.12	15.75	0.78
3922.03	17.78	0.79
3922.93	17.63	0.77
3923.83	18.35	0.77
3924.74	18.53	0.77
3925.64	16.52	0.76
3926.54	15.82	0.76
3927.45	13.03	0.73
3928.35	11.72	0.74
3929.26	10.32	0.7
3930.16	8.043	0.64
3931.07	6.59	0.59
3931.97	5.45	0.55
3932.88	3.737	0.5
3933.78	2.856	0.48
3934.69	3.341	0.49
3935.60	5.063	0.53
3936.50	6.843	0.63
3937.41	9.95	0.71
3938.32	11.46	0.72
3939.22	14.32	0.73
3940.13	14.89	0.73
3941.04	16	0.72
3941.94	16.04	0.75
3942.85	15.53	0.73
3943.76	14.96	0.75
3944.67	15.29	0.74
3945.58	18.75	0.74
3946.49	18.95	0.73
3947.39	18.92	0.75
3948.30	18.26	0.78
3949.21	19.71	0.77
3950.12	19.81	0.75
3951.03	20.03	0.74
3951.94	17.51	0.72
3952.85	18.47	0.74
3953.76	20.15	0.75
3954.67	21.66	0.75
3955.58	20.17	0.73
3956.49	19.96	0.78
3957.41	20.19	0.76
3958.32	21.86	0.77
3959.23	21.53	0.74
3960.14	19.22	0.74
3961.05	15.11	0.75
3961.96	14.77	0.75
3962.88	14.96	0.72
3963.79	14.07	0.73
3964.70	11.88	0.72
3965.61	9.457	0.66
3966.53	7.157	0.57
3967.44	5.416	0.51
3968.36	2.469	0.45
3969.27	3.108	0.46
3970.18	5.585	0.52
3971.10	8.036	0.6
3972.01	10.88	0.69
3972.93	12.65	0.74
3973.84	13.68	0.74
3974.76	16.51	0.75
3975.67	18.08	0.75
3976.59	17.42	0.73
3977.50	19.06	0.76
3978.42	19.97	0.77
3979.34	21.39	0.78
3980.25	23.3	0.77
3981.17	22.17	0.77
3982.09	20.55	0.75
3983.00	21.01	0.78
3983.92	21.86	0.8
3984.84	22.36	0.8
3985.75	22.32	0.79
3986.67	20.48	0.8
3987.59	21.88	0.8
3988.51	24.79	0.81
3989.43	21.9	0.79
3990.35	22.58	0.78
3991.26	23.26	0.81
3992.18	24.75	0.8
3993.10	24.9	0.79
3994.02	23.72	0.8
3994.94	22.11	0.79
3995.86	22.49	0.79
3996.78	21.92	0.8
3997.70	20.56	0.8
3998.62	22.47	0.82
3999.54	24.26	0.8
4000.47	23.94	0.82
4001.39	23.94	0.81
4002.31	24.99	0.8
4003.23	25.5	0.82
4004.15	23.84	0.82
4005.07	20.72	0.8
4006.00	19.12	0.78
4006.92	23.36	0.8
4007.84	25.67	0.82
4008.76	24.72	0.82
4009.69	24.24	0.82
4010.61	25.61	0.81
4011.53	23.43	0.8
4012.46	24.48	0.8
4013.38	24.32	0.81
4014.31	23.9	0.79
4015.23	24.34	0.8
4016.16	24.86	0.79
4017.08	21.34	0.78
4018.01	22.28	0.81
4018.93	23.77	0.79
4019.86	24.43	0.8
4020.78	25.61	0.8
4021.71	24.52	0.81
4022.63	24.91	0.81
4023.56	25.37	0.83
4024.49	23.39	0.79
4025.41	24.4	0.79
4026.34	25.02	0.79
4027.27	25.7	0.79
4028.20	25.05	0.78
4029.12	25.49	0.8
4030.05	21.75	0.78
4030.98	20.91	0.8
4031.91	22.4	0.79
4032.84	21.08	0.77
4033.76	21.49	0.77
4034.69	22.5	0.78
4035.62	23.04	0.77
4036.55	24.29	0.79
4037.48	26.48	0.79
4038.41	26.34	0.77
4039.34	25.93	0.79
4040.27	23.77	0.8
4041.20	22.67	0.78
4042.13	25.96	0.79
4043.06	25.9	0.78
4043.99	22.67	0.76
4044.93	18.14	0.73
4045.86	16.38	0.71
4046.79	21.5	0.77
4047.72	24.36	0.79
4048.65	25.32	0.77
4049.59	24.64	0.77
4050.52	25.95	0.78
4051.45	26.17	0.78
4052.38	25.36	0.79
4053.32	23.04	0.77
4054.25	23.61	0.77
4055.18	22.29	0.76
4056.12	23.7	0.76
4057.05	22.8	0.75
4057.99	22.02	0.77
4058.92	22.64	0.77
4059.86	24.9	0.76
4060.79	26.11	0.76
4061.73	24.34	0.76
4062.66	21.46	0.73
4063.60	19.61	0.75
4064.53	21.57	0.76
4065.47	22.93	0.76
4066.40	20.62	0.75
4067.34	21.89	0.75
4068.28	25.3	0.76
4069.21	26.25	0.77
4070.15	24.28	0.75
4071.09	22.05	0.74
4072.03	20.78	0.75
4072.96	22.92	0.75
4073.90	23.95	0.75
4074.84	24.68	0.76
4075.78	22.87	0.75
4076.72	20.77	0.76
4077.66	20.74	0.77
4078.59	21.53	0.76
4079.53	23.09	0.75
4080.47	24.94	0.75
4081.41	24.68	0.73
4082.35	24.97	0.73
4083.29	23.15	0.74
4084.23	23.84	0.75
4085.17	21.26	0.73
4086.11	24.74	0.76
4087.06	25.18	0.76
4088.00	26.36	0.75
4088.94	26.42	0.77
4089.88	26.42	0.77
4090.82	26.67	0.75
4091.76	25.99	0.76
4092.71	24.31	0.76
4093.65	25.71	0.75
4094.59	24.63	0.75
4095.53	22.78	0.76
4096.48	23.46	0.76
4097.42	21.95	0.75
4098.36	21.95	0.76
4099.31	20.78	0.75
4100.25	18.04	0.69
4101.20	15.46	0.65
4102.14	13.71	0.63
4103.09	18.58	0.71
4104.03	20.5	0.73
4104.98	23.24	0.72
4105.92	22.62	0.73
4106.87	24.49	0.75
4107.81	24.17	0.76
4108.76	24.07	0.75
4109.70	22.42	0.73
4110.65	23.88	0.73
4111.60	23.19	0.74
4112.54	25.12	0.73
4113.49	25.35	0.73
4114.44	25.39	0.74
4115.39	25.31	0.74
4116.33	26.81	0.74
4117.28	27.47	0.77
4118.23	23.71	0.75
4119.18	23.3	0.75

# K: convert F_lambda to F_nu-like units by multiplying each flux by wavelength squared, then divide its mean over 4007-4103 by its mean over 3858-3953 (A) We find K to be 1.47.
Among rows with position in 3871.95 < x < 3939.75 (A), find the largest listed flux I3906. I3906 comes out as 24.24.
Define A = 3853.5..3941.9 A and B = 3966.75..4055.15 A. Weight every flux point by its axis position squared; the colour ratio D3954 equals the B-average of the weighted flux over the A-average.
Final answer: 1.34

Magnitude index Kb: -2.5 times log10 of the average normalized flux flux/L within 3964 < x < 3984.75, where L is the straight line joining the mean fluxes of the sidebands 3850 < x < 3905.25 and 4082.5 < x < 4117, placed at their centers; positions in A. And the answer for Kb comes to 0.41 mag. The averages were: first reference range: 18.9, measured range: 14.3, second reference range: 23.3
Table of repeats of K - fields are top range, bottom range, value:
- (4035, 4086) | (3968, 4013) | 1.18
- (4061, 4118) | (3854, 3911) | 1.37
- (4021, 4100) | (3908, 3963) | 1.54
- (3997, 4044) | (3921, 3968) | 1.71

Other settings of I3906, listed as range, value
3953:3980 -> 21.86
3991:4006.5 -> 25.5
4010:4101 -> 26.67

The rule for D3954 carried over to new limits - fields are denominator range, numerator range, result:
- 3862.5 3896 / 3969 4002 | 1.14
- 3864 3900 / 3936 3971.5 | 0.84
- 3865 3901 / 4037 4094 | 1.42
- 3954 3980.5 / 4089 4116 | 1.66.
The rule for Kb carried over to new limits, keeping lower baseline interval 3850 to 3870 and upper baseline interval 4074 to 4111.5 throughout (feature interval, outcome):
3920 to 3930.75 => 0.38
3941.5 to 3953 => 0.19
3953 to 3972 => 0.47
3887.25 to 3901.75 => 0.17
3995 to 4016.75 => -0.08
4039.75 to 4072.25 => -0.03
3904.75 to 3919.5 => 0.02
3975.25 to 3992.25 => 0.01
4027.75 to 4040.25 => -0.06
